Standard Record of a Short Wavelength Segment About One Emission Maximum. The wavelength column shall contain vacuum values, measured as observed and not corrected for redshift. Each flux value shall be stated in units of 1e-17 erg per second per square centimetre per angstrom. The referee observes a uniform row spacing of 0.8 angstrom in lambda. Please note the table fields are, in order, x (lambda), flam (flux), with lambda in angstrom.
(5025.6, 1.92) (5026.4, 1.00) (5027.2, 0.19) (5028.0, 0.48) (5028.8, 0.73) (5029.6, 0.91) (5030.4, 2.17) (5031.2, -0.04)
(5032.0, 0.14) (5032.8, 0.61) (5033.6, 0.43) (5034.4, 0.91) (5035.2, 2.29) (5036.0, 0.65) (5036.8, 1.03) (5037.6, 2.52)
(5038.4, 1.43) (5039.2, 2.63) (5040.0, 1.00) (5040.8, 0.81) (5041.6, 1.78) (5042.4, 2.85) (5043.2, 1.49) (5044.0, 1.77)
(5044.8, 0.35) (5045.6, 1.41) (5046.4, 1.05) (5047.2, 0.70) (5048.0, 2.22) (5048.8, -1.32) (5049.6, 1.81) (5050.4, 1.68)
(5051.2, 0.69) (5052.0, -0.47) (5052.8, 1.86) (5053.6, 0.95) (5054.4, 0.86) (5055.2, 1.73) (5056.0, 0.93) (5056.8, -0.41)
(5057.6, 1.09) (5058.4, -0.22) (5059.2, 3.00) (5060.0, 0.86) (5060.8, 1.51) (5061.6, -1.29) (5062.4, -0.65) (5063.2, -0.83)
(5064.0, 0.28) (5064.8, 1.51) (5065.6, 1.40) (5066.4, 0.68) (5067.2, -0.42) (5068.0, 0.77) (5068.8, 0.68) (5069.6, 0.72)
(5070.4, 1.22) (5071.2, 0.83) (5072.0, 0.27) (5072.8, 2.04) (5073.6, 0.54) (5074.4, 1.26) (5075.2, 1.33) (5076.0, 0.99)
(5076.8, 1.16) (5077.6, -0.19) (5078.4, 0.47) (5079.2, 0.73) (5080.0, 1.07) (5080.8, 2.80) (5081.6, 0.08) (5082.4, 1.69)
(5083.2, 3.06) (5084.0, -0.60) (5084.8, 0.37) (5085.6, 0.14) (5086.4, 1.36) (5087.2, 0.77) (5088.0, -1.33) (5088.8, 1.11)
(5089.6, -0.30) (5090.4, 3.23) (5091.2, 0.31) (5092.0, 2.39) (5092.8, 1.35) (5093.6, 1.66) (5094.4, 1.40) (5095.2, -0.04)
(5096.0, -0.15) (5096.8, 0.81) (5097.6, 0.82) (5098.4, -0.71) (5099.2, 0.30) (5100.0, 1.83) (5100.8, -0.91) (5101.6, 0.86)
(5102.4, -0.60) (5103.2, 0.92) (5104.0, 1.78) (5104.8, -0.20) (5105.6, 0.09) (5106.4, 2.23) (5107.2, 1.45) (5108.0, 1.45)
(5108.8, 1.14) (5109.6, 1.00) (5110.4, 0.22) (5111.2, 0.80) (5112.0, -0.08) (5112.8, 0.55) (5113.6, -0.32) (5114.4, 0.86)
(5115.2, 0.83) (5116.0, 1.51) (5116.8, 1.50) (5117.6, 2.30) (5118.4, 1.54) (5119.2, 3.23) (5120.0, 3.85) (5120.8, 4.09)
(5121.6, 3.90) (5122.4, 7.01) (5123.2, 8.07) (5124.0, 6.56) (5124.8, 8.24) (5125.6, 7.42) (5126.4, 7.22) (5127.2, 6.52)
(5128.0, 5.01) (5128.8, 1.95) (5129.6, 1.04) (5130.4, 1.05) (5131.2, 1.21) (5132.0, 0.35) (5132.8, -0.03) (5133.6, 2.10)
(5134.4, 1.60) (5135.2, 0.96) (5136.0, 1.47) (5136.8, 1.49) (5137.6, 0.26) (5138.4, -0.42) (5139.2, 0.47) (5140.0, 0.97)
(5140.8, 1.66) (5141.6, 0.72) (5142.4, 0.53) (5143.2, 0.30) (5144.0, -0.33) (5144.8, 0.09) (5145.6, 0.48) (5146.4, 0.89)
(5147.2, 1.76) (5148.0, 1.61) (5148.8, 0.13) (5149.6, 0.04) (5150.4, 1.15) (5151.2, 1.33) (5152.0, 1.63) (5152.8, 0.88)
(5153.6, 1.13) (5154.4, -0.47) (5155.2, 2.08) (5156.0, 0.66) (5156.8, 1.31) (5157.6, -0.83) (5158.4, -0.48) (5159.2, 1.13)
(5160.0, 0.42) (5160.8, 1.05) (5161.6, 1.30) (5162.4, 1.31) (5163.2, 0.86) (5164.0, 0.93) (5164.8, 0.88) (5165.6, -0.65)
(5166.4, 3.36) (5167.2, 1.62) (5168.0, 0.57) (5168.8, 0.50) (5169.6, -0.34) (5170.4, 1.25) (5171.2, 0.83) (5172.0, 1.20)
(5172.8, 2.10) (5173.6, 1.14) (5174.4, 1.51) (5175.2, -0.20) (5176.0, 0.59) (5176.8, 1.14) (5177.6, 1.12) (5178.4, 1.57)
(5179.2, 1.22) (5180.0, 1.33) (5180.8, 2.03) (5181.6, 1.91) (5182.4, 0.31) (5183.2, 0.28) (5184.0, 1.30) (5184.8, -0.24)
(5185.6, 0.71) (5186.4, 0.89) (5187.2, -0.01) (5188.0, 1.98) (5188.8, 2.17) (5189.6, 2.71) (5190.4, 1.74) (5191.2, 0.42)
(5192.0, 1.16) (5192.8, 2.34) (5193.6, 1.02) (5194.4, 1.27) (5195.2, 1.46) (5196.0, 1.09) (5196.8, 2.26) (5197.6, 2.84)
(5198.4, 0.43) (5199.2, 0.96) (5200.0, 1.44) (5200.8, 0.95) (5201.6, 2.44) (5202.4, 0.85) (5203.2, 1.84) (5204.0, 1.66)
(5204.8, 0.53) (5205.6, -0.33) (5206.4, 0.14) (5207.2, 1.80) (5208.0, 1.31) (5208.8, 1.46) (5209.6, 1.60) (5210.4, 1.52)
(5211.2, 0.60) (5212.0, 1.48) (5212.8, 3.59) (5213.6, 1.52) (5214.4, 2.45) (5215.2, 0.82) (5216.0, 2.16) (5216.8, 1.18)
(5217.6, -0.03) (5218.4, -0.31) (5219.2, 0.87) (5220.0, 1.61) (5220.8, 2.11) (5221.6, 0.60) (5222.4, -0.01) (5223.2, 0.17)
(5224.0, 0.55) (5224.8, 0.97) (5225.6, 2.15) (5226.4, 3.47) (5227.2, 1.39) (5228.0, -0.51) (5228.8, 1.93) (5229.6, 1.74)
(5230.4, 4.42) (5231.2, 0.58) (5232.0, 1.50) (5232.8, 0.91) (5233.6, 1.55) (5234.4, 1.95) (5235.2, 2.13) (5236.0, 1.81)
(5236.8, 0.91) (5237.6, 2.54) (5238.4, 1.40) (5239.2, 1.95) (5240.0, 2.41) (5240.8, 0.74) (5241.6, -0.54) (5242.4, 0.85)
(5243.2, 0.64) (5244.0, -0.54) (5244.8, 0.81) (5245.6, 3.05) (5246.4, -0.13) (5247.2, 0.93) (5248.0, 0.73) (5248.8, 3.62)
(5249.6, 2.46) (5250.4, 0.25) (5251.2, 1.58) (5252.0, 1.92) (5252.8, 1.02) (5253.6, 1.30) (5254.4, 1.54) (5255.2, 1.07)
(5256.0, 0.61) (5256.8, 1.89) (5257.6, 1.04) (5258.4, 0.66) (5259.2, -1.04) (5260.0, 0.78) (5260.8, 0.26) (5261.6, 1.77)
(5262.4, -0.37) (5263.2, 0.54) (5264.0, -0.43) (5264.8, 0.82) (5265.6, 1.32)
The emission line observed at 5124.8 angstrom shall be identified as [O II]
